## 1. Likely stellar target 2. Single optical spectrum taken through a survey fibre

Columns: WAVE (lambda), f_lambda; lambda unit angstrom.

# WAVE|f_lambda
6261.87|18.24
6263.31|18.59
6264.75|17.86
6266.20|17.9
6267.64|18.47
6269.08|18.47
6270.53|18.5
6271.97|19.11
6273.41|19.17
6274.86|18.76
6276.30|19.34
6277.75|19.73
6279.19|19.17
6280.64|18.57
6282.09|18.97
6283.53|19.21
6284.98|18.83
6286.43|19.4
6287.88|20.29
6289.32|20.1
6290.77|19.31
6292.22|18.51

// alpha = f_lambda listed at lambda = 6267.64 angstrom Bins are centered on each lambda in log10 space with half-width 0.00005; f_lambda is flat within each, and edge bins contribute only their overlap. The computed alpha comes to 18.47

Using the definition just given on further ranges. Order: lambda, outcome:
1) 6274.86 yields 18.76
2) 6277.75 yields 19.73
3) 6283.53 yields 19.21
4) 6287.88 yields 20.29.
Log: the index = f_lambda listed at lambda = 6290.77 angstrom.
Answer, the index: 19.31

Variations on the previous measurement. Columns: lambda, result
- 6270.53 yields 18.5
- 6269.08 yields 18.47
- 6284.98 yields 18.83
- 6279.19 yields 19.17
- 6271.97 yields 19.11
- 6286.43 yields 19.4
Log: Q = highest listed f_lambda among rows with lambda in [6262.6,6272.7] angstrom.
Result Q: 19.11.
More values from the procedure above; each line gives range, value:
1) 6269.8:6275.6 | 19.17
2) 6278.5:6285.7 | 19.21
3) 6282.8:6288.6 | 20.29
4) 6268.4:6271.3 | 18.5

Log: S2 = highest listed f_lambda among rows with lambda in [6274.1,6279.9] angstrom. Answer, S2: 19.73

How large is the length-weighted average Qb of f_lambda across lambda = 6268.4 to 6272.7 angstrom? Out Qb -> 18.7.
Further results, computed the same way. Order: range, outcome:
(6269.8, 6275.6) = 18.9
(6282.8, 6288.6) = 19.4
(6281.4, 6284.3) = 19.1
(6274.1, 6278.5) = 19.3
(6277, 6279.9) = 19.5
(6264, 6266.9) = 17.9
